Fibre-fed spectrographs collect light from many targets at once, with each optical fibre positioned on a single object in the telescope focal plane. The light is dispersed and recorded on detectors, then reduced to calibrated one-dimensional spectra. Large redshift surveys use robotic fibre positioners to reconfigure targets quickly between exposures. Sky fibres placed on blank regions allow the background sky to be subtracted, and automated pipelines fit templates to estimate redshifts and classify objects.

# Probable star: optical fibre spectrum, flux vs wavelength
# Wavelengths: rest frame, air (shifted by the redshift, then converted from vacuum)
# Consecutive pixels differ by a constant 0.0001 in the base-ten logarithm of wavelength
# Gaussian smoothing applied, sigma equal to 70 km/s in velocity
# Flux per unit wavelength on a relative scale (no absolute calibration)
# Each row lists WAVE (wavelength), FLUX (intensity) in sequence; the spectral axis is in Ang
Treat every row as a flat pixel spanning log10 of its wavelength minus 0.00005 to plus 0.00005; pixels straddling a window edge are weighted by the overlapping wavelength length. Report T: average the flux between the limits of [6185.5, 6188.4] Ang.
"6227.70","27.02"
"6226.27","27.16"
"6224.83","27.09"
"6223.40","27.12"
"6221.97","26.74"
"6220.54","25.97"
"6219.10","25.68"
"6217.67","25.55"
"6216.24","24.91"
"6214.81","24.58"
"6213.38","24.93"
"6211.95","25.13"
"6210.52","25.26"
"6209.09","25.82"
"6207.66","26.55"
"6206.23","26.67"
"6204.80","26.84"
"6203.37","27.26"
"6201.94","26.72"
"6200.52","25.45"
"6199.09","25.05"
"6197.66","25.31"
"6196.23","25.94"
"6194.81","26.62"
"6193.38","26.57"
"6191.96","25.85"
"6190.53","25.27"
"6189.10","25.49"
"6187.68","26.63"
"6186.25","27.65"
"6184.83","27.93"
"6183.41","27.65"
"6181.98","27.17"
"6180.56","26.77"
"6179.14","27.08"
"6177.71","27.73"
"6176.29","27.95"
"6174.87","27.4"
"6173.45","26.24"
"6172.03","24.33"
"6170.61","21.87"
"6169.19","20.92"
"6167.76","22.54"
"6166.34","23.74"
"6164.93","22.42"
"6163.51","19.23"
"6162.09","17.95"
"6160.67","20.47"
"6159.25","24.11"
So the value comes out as 27.2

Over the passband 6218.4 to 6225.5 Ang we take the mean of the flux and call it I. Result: 26.5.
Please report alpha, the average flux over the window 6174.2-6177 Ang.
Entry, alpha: 27.7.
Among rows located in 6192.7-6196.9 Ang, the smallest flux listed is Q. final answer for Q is 25.94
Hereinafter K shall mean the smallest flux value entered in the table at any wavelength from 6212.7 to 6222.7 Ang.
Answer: 24.58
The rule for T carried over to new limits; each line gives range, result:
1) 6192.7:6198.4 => 26.1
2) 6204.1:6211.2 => 26.2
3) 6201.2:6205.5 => 27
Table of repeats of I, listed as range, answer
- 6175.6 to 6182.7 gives 27.3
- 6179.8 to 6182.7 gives 27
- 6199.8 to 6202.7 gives 26.1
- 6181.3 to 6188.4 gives 27.4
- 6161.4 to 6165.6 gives 19.8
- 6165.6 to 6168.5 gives 23.1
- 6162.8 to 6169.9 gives 21.8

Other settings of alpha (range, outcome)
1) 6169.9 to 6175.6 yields 25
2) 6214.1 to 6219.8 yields 25.2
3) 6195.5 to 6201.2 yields 25.4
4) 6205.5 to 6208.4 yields 26.6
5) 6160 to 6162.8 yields 19.2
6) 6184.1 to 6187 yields 27.8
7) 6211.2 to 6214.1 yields 25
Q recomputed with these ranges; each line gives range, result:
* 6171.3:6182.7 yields 24.33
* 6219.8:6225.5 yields 25.97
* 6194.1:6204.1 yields 25.05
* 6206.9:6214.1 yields 24.93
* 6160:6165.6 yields 17.95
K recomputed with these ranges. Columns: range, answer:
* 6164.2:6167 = 22.42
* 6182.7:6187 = 27.65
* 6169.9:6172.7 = 21.87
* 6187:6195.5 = 25.27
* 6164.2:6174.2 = 20.92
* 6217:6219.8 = 25.55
